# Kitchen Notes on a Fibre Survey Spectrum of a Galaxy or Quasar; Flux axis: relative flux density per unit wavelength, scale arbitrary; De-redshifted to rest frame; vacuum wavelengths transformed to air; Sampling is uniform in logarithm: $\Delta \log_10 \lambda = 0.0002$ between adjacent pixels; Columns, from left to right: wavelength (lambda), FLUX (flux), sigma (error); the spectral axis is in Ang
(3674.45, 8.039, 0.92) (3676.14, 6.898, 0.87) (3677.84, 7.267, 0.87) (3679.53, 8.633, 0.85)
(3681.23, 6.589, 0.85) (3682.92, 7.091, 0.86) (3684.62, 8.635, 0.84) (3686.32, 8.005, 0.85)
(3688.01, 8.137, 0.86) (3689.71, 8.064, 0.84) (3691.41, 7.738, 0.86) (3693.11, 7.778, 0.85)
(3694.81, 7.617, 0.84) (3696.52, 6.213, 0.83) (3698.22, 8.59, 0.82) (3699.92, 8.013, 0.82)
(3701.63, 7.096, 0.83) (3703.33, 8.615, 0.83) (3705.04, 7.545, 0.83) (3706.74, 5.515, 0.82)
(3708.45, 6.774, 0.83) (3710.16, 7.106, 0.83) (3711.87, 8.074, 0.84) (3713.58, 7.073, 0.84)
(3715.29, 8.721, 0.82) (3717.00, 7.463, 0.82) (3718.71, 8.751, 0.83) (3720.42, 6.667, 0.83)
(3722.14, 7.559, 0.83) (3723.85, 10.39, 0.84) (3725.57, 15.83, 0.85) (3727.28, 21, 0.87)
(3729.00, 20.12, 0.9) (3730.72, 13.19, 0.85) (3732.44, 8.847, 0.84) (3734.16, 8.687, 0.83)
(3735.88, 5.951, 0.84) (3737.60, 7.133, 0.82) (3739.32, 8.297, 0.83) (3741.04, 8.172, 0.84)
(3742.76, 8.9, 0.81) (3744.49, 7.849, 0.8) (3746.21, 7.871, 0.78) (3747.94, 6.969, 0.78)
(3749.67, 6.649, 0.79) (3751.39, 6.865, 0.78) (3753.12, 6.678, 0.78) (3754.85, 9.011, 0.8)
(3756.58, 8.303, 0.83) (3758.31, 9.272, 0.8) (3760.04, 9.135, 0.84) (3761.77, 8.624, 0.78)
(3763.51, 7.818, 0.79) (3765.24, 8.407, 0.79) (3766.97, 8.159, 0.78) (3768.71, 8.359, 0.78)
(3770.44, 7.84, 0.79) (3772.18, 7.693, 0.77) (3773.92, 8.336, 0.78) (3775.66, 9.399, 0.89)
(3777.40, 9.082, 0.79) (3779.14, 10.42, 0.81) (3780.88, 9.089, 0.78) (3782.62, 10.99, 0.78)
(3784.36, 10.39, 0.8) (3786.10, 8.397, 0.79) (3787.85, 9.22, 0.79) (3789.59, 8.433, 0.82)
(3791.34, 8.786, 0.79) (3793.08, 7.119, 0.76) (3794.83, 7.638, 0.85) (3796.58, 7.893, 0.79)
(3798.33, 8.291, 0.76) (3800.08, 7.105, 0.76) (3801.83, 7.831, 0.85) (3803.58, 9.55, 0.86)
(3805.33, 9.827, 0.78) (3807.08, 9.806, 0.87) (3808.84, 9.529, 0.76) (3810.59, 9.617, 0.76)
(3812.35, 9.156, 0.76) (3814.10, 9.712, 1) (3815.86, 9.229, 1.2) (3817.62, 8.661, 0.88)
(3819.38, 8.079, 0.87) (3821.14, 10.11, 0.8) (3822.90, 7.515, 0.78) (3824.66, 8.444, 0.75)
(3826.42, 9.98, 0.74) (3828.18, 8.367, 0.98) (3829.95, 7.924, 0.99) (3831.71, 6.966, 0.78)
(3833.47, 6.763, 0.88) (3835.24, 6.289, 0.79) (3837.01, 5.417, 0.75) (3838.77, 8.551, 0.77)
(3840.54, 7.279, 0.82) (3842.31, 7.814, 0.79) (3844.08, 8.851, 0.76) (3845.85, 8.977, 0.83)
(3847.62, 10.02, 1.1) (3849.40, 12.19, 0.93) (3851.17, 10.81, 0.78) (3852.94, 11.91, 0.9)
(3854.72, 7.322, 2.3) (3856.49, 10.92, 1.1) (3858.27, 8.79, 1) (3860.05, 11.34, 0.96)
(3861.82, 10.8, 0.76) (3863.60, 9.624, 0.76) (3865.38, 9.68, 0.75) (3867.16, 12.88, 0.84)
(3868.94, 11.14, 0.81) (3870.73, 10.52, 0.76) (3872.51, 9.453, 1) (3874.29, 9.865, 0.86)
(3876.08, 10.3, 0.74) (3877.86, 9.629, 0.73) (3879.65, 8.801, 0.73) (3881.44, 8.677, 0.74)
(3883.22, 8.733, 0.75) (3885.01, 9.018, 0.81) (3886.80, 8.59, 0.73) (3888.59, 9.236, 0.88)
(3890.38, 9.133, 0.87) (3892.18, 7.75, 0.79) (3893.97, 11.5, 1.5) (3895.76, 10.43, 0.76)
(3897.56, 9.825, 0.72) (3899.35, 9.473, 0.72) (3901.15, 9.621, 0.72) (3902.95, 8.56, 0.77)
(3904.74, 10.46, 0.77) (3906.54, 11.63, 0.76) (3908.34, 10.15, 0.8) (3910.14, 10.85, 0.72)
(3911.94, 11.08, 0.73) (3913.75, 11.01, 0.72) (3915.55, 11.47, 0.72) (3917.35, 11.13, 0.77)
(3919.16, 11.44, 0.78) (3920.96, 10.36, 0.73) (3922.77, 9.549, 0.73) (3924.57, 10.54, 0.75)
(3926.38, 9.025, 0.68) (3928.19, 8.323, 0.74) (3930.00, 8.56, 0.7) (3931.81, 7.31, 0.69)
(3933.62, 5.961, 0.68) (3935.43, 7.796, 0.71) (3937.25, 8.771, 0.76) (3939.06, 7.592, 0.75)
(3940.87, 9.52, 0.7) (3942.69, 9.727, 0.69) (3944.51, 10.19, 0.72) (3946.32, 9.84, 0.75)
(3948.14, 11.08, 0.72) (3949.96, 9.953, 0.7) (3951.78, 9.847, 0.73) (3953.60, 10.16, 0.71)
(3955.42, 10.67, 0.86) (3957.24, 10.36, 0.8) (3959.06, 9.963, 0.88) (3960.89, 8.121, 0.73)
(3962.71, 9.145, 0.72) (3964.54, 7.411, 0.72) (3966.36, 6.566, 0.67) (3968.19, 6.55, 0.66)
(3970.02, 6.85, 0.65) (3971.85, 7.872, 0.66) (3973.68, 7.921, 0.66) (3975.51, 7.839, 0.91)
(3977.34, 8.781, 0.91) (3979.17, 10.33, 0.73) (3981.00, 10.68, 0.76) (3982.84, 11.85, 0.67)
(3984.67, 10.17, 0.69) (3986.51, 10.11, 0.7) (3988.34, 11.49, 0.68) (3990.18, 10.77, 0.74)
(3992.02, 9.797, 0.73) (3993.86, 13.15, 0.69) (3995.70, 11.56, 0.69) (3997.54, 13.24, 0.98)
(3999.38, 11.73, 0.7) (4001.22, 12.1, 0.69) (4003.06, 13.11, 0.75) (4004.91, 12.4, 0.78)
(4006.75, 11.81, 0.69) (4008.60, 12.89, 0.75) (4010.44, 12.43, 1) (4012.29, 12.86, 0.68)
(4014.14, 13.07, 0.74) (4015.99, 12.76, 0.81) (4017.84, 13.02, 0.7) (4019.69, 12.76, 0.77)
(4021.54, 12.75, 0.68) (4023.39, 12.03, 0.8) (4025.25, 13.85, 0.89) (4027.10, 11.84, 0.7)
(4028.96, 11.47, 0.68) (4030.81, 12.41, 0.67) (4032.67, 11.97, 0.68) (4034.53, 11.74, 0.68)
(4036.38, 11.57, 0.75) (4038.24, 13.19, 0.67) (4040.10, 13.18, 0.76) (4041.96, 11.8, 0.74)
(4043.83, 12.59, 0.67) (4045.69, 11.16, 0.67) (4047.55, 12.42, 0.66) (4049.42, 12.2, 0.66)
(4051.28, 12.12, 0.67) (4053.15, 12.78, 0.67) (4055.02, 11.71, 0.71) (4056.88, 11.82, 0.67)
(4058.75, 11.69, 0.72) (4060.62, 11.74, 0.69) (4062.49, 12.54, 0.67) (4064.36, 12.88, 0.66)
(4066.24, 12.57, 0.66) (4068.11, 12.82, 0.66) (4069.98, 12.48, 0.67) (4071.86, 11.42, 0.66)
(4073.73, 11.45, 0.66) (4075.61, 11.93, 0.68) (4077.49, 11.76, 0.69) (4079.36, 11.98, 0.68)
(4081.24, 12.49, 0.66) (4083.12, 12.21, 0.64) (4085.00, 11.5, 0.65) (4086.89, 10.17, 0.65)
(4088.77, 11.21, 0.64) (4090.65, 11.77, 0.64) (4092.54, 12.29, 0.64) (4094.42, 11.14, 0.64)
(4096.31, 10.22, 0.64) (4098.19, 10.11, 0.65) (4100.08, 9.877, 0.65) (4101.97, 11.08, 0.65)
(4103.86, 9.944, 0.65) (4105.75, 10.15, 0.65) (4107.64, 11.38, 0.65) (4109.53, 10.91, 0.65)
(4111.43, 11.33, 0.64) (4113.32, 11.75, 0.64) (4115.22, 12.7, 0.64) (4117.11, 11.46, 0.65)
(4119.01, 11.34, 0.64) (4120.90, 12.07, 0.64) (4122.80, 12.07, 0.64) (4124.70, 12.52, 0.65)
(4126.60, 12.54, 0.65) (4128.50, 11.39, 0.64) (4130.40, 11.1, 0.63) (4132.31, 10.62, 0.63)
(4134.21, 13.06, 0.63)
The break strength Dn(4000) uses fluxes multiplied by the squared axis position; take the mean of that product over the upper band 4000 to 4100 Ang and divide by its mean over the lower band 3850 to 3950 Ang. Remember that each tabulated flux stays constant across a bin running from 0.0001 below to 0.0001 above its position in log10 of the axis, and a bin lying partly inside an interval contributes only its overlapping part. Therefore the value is 1.33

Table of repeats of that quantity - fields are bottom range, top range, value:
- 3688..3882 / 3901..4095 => 1.37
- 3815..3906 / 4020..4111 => 1.41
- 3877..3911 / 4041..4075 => 1.37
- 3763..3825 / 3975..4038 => 1.50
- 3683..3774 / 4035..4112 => 1.62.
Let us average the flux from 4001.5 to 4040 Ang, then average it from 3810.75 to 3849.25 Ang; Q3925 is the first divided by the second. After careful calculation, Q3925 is 1.5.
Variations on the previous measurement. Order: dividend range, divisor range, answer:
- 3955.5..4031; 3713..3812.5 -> 1.20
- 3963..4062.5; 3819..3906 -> 1.22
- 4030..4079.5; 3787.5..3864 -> 1.38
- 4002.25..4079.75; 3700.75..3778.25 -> 1.40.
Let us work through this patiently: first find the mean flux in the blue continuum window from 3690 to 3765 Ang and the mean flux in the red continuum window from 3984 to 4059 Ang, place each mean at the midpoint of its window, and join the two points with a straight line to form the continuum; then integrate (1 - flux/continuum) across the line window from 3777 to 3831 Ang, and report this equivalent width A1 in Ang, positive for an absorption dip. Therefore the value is 3.89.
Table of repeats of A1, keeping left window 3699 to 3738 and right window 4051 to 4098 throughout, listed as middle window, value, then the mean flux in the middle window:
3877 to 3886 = 1.34 Ang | 8.96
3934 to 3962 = 3.77 Ang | 9.5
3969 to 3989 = 3.20 Ang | 9.41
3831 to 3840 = 3.00 Ang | 6.81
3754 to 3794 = 4.12 Ang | 8.79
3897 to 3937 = 3.90 Ang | 9.71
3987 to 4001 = -0.44 Ang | 11.7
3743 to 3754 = 2.72 Ang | 7.24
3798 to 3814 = 1.59 Ang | 9.03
